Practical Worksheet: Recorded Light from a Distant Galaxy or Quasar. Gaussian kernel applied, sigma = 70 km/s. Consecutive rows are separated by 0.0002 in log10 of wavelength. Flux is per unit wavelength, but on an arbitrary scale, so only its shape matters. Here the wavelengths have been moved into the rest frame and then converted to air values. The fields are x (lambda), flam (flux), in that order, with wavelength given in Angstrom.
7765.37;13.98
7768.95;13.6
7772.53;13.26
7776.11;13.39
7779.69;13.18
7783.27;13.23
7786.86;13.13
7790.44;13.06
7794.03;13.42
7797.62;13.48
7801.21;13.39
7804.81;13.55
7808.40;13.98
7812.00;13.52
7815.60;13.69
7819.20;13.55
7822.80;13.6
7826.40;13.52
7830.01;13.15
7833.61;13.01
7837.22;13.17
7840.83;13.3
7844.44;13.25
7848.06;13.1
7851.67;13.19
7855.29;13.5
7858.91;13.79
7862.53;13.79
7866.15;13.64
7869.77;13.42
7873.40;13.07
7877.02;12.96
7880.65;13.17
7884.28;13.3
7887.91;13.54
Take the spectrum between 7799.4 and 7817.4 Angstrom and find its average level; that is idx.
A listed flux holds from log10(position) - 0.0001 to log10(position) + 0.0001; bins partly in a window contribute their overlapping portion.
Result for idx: 13.6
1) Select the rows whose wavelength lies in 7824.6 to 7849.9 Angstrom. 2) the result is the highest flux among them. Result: 13.52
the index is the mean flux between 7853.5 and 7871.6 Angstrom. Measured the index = 13.6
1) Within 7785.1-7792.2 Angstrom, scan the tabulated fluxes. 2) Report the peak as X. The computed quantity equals 13.13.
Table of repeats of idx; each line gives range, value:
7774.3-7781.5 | 13.3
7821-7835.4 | 13.3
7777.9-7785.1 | 13.2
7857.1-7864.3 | 13.8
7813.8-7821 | 13.6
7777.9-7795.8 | 13.2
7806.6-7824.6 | 13.7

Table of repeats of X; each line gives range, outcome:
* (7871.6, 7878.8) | 13.07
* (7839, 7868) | 13.79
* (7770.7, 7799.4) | 13.48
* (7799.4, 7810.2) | 13.98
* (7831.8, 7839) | 13.17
